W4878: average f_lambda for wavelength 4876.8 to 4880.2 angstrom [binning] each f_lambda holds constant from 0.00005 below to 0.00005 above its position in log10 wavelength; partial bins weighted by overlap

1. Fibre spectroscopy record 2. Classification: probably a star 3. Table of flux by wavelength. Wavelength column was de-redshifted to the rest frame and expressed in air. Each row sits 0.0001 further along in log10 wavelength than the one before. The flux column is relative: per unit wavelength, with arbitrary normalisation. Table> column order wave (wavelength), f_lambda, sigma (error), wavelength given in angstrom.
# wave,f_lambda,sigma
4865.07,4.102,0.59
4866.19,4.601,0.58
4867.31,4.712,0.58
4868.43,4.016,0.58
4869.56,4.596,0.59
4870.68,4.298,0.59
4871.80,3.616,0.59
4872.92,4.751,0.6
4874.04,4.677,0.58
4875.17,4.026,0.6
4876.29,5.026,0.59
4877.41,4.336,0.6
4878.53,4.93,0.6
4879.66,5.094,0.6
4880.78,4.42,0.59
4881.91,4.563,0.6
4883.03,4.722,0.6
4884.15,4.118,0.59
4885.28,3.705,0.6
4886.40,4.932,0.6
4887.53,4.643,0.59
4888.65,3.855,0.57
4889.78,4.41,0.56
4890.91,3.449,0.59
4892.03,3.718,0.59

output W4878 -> 4.79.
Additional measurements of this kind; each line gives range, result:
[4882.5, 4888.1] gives 4.42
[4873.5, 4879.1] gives 4.59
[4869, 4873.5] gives 4.32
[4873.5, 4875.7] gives 4.34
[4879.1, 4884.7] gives 4.59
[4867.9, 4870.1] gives 4.29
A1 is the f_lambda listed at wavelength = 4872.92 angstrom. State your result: 4.751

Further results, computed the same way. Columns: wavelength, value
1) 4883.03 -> 4.722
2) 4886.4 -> 4.932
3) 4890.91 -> 3.449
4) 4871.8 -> 3.616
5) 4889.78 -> 4.41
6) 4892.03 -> 3.718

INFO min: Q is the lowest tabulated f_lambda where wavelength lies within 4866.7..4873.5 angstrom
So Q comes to 3.616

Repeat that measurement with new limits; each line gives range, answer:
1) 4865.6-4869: 4.016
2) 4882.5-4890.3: 3.705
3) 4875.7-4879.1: 4.336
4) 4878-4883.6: 4.42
